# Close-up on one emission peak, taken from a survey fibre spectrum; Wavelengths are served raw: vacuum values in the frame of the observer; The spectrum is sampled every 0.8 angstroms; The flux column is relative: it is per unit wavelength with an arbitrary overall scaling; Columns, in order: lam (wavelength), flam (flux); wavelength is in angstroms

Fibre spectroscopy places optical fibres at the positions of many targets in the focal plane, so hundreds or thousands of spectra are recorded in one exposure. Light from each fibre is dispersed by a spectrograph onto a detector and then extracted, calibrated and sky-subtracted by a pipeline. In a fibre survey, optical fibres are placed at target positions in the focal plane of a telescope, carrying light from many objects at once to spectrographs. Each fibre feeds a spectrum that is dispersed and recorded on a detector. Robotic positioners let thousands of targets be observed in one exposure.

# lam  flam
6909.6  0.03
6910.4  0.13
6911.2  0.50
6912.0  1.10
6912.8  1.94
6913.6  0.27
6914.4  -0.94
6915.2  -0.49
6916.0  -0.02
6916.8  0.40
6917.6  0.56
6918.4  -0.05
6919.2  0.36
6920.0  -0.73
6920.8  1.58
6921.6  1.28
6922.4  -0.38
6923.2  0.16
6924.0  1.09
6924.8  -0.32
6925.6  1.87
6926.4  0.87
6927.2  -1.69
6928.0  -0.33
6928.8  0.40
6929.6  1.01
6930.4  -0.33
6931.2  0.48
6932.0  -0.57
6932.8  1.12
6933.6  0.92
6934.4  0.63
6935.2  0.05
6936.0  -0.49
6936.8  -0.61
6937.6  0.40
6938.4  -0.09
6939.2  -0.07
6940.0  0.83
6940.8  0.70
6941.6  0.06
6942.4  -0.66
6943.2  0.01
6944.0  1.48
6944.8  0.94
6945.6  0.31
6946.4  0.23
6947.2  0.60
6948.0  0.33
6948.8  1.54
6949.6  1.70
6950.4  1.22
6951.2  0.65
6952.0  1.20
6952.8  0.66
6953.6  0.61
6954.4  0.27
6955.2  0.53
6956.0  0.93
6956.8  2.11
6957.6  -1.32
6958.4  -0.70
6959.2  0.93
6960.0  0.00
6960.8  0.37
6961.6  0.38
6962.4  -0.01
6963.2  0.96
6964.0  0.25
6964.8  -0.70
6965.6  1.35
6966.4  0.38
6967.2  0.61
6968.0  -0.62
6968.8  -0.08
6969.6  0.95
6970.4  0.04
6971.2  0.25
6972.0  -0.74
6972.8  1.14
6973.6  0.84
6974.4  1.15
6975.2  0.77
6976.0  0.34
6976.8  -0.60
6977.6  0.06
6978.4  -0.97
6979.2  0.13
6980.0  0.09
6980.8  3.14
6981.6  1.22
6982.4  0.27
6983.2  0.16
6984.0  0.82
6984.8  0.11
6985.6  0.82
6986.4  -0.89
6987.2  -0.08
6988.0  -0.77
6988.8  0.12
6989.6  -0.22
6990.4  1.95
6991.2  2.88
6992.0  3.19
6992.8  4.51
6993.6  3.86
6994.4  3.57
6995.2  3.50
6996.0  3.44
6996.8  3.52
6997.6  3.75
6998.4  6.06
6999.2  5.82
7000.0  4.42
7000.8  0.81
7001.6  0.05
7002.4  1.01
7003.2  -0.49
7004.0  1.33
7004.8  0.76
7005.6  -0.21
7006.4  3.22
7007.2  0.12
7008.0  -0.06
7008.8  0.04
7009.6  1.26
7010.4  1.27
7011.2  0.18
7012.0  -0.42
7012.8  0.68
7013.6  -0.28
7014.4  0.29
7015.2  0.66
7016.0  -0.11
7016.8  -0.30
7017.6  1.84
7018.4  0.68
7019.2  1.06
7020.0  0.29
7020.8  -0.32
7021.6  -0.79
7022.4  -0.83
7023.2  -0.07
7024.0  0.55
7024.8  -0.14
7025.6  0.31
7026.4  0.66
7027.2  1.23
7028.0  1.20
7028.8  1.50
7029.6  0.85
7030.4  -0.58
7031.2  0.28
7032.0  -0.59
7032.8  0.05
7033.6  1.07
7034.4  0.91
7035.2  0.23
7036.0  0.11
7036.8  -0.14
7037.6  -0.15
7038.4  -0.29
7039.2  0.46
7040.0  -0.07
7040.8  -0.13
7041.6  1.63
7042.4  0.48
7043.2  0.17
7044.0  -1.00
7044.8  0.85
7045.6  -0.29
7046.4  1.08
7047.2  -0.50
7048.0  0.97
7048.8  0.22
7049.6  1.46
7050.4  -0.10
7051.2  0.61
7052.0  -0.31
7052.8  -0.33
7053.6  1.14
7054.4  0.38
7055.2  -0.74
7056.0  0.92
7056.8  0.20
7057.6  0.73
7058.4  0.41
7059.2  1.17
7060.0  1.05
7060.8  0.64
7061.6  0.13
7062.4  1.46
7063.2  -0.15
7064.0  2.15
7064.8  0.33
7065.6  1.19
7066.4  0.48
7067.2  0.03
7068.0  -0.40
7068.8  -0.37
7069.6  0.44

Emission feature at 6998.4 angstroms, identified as [O II] 3727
